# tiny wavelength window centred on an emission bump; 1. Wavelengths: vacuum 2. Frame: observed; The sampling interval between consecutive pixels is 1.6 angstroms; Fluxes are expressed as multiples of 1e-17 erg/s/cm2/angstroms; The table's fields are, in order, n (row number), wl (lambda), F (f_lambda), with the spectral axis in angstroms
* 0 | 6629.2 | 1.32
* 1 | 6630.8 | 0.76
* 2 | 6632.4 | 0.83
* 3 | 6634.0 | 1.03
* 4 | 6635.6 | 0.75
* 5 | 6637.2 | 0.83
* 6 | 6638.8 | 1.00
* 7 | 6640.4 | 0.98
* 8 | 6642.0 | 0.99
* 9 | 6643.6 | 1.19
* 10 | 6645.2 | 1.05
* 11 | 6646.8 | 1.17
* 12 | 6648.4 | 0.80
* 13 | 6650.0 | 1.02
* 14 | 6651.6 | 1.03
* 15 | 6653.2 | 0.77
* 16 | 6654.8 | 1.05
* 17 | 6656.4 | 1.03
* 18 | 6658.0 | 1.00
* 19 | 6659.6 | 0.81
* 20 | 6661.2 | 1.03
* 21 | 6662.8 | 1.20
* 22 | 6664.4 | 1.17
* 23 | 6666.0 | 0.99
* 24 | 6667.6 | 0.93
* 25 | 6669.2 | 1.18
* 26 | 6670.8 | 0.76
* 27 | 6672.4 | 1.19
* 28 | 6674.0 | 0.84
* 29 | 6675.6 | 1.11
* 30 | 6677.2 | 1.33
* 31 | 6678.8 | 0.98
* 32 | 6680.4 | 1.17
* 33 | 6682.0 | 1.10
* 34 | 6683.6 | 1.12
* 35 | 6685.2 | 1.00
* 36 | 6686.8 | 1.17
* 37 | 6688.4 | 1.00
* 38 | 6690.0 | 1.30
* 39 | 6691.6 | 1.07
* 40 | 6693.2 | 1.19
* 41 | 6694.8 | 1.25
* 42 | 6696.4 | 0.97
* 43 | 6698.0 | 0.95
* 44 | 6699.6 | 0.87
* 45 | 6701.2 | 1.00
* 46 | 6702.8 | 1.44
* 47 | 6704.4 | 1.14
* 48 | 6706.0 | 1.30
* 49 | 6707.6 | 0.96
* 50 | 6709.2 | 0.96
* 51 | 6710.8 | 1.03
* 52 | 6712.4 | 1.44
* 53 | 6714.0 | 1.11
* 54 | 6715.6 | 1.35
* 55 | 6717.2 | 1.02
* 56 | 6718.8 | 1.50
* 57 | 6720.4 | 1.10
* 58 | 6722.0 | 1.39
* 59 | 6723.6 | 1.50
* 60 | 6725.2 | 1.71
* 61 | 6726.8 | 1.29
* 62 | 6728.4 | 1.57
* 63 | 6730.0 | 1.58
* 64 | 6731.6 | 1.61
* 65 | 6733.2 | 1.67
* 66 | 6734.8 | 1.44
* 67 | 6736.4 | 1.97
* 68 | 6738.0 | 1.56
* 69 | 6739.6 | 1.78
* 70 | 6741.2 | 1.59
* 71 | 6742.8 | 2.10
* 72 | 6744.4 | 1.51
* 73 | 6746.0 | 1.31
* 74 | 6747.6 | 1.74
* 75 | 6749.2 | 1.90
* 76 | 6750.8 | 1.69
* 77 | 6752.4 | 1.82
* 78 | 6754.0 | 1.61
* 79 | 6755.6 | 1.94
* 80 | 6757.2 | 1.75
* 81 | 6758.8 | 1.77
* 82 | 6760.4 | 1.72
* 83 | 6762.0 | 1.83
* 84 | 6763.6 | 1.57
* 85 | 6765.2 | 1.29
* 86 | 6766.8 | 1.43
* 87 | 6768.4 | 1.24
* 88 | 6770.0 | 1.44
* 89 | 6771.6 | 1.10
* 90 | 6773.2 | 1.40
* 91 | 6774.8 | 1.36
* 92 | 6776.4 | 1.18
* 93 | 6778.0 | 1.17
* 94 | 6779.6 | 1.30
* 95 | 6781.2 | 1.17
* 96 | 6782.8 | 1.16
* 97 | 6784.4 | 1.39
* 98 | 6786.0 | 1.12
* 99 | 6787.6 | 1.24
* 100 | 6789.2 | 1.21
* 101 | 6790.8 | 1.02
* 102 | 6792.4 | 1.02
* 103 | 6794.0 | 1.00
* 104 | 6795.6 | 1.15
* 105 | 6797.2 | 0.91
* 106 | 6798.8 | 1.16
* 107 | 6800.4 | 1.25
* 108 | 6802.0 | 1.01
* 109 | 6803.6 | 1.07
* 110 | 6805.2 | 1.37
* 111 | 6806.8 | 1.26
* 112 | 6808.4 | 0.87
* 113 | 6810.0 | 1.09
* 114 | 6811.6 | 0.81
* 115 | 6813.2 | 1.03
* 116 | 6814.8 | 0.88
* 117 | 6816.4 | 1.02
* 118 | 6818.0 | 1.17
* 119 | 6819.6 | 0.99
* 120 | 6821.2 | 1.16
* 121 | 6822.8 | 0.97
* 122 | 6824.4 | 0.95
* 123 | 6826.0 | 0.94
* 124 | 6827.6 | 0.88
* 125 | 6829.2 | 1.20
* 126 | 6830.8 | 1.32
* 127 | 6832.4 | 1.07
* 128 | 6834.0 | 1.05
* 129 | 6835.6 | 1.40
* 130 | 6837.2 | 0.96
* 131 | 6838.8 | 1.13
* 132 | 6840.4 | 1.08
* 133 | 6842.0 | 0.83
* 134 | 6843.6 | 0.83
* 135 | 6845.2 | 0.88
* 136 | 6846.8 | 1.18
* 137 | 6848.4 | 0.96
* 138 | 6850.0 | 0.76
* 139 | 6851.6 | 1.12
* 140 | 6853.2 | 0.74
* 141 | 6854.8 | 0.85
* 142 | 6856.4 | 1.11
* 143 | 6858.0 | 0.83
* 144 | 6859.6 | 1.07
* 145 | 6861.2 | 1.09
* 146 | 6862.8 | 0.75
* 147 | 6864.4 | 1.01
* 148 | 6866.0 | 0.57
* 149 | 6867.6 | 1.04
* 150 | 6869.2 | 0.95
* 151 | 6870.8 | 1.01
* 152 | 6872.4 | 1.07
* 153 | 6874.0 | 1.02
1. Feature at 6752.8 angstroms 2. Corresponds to Mg II 2798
